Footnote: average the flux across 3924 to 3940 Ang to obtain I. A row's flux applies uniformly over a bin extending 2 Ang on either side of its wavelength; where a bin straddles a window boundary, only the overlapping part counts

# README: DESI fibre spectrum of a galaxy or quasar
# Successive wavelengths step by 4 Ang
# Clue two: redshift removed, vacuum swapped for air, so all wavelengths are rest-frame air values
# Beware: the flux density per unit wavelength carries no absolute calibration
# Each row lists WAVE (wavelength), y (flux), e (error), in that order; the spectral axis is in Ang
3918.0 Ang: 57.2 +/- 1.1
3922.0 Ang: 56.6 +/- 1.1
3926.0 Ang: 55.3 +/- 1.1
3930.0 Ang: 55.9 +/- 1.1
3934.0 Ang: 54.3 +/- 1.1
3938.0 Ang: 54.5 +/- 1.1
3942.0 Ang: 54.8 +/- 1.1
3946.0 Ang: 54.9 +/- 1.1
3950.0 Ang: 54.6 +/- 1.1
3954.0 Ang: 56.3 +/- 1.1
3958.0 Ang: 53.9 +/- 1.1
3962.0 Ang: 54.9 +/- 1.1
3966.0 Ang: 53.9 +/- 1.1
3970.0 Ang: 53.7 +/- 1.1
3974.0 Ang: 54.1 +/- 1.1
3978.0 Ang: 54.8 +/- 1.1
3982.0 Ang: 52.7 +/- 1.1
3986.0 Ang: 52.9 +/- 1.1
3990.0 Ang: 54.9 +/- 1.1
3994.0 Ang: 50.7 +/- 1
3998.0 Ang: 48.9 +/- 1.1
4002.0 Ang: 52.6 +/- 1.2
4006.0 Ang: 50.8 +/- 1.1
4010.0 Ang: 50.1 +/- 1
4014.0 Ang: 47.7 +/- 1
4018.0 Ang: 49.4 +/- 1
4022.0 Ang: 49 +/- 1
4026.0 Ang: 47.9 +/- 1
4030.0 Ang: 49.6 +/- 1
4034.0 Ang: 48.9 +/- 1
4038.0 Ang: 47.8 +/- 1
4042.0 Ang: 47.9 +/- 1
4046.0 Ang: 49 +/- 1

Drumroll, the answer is 55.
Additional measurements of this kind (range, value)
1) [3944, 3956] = 55.3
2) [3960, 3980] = 54.3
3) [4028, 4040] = 48.8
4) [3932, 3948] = 54.6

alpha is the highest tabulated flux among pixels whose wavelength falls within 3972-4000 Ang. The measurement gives 54.9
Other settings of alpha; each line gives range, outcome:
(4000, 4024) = 52.6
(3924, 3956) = 56.3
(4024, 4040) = 49.6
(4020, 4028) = 49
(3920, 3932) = 56.6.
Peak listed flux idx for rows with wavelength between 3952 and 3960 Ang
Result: 56.3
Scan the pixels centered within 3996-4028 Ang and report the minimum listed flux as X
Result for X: 47.7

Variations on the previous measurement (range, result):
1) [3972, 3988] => 52.7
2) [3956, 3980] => 53.7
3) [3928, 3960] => 53.9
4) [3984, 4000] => 48.9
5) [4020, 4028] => 47.9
